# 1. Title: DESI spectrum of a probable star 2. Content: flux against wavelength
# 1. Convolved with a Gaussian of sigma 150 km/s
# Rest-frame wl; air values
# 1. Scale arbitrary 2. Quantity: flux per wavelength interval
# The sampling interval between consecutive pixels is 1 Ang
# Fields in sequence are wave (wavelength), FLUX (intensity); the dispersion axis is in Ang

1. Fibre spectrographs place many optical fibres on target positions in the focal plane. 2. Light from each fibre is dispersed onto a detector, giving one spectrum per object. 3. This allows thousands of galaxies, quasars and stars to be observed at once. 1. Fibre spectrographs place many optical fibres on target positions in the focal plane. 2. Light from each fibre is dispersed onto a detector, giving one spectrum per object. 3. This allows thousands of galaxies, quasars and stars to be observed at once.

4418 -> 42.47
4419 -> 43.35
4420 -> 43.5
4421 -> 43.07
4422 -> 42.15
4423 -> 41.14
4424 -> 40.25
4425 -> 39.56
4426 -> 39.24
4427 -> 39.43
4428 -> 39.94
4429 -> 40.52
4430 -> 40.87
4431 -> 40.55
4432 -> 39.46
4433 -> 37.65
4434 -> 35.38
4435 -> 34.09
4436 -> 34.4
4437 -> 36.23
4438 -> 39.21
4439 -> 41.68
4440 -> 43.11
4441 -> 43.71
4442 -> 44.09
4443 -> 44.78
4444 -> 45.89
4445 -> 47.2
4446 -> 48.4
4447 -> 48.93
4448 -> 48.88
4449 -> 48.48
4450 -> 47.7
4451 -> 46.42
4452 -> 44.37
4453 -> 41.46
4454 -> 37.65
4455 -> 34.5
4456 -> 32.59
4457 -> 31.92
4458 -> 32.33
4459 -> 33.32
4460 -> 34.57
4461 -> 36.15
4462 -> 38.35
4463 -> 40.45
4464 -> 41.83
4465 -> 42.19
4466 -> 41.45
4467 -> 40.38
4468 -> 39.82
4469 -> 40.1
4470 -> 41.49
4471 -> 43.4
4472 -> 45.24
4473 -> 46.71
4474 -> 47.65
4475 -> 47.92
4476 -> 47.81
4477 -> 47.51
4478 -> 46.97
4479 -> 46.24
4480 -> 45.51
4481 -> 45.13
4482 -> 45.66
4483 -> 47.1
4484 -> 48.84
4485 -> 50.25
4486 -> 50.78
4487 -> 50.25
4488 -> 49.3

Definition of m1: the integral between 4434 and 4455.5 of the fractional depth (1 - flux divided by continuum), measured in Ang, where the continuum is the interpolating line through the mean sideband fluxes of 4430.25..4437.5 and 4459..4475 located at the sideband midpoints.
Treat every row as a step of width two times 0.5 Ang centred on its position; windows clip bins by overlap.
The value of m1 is -2.43 Ang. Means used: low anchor 37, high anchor 41.3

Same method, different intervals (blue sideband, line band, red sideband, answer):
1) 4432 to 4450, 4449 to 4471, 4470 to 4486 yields 2.6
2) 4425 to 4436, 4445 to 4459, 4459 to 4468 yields -1.0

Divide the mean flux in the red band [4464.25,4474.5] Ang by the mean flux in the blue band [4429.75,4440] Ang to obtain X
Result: 1.12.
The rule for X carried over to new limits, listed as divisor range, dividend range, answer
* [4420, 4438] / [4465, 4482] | 1.14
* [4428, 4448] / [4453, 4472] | 0.92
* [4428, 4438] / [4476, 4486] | 1.25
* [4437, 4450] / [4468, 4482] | 1.00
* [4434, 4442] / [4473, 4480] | 1.21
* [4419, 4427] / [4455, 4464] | 0.86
